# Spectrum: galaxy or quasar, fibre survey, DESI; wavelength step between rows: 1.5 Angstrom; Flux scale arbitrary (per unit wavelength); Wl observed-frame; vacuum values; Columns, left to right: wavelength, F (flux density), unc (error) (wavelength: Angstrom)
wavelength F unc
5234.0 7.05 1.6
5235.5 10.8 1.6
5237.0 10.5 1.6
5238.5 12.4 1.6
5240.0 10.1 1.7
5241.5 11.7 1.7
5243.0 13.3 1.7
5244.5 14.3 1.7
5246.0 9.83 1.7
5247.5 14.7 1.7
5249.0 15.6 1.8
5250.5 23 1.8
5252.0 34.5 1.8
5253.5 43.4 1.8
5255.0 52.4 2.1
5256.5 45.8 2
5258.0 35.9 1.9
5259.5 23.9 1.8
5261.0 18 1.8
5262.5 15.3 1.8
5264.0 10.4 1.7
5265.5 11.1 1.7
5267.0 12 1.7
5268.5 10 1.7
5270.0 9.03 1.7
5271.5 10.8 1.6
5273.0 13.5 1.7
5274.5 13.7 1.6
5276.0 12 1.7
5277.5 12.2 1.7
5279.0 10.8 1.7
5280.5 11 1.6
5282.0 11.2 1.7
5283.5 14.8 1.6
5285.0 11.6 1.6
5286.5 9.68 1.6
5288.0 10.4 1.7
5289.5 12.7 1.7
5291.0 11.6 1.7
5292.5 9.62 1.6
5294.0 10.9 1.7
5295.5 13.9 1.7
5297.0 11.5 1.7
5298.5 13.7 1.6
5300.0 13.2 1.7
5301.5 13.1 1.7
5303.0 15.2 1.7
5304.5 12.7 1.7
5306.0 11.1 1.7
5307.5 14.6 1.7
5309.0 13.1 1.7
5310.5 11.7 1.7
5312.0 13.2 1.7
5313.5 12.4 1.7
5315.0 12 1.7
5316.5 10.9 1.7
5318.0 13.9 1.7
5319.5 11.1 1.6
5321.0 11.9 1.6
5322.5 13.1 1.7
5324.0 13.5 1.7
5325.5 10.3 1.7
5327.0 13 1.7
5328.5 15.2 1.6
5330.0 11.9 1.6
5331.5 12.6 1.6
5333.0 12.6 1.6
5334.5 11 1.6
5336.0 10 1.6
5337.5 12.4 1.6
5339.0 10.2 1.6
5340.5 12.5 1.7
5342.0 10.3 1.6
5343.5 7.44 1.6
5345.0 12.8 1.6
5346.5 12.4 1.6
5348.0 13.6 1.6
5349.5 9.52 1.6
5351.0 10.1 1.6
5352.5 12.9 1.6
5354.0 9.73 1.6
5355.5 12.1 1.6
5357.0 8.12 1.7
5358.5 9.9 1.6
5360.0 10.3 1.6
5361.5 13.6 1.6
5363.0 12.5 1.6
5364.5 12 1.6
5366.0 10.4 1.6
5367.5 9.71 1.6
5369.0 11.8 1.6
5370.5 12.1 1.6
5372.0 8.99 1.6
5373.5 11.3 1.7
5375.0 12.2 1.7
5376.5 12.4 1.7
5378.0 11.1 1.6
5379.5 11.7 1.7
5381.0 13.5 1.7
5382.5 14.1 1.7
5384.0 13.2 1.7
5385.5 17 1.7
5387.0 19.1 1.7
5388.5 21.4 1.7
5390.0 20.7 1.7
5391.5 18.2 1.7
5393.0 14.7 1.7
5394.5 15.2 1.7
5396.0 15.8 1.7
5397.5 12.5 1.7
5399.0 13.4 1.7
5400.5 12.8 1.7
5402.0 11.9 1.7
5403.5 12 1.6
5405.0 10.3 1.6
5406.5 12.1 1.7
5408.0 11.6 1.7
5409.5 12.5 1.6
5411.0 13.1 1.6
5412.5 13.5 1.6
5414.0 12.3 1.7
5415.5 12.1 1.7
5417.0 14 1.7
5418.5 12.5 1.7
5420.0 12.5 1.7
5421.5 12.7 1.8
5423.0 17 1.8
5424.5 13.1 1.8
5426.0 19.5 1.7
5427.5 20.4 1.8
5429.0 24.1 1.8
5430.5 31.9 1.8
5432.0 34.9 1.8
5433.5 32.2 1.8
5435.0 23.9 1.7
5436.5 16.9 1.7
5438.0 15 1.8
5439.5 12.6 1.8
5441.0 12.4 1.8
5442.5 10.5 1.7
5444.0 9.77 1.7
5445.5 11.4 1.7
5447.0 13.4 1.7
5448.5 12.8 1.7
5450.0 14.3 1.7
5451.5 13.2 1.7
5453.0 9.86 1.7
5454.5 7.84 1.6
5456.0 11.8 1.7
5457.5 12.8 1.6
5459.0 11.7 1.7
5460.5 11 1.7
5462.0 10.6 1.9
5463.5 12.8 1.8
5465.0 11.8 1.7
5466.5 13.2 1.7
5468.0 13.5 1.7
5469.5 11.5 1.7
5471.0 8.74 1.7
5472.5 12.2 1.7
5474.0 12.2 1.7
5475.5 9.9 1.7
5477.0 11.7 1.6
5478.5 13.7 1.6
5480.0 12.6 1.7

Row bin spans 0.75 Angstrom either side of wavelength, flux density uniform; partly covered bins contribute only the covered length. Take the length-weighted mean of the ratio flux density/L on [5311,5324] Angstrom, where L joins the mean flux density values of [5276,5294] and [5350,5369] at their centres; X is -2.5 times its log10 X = -0.11 mag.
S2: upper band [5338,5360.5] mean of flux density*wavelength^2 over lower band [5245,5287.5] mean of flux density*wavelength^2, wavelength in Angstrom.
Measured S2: 0.61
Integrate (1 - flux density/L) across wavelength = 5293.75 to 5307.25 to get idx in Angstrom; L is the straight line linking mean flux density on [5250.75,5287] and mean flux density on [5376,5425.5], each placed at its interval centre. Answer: 3.7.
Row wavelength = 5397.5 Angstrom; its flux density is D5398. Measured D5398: 12.5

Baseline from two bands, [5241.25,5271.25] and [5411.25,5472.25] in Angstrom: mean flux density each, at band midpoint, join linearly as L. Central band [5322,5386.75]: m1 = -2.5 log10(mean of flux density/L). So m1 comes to 0.45 mag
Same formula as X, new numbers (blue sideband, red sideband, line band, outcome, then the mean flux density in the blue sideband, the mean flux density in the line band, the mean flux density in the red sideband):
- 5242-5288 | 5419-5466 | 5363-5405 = 0.20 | 18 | 13.6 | 15.6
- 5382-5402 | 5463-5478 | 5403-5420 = 0.20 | 15.9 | 12.4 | 11.8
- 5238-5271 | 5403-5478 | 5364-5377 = 0.43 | 20.3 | 11.2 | 14.3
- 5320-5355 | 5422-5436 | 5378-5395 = 0.14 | 11.7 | 16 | 23.8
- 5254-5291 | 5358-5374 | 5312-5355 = 0.11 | 16.7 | 11.8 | 11.2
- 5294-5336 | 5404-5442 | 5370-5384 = 0.25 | 12.6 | 12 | 16.8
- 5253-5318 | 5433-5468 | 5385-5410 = -0.05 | 15.4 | 14.8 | 13.4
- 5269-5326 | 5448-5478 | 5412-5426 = -0.16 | 12.1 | 13.6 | 11.7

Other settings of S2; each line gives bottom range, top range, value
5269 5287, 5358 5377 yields 1.00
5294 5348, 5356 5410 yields 1.09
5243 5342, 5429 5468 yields 1.09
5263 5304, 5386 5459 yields 1.36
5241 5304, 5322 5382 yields 0.72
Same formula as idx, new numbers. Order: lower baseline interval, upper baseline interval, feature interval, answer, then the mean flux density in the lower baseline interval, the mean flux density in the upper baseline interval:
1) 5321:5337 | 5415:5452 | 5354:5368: 2.88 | 12.3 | 17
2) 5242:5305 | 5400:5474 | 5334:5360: 7.81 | 16.5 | 14.4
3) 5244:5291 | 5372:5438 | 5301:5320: 4.95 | 17.8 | 15.9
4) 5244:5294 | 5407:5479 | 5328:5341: 3.42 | 17.3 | 14.4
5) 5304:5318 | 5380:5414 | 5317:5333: 0.22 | 12.5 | 14.4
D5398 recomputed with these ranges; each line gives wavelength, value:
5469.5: 11.5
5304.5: 12.7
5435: 23.9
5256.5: 45.8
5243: 13.3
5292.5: 9.62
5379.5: 11.7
